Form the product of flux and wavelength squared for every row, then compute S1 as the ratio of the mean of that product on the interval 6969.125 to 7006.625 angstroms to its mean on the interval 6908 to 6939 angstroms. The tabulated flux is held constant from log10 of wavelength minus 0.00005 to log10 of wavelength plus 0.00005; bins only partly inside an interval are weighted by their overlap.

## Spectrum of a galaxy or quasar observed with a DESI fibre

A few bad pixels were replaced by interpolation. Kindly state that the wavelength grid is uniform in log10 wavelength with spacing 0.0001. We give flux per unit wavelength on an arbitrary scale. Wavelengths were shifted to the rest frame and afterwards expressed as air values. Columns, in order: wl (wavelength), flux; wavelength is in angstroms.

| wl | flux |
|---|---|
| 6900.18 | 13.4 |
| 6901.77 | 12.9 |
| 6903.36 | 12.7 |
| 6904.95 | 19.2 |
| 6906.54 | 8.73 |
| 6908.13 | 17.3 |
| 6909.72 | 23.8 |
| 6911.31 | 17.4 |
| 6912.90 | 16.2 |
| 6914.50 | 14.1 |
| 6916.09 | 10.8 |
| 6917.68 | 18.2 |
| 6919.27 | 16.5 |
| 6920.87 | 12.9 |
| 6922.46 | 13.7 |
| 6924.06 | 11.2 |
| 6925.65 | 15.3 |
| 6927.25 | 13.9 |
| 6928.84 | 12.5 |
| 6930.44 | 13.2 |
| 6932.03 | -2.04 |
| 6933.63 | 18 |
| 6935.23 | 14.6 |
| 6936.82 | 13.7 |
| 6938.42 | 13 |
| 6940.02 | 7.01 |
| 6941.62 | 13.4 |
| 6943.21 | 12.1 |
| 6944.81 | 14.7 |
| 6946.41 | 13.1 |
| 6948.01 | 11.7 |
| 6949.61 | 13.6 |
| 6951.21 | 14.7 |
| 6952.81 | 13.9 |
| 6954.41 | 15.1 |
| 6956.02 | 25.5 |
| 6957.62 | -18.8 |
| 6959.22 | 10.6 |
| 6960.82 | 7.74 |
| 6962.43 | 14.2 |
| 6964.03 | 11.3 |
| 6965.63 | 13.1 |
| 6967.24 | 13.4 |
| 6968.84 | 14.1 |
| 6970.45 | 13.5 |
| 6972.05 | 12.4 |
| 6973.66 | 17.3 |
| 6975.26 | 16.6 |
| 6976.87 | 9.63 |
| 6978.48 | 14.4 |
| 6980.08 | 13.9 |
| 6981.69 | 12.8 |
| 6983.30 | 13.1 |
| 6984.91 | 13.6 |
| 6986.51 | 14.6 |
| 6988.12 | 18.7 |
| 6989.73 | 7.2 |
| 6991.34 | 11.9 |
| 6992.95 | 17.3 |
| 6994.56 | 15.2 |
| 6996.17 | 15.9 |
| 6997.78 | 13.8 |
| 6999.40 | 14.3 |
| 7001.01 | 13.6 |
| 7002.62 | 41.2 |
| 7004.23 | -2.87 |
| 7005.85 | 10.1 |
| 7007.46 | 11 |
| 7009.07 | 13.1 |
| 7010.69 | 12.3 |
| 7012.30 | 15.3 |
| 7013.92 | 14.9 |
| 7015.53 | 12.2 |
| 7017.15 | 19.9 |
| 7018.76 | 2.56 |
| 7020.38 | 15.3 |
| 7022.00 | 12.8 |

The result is 1.03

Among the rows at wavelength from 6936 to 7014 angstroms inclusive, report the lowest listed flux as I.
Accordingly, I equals -18.8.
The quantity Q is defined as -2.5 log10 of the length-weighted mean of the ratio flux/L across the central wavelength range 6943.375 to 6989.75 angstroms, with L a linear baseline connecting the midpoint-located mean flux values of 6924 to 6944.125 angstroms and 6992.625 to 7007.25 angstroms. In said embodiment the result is 0.07 mag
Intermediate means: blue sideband 12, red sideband 15.1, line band 12.7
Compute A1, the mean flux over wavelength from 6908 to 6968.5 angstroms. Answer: 12.9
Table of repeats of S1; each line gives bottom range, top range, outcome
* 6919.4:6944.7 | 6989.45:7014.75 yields 1.17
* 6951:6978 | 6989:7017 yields 1.19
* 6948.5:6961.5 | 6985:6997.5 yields 1.40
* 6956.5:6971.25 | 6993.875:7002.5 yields 1.84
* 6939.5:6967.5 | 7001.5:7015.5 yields 1.26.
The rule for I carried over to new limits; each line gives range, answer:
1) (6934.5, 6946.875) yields 7.01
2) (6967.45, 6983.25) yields 9.63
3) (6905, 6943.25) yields -2.04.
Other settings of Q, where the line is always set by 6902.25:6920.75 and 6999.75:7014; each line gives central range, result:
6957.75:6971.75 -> 0.35 mag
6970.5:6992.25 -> 0.08 mag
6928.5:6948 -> 0.27 mag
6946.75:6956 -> 0.03 mag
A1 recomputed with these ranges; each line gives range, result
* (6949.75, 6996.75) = 12.9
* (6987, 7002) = 14.6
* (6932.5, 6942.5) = 12.8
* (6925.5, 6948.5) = 12.2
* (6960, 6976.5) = 13.3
